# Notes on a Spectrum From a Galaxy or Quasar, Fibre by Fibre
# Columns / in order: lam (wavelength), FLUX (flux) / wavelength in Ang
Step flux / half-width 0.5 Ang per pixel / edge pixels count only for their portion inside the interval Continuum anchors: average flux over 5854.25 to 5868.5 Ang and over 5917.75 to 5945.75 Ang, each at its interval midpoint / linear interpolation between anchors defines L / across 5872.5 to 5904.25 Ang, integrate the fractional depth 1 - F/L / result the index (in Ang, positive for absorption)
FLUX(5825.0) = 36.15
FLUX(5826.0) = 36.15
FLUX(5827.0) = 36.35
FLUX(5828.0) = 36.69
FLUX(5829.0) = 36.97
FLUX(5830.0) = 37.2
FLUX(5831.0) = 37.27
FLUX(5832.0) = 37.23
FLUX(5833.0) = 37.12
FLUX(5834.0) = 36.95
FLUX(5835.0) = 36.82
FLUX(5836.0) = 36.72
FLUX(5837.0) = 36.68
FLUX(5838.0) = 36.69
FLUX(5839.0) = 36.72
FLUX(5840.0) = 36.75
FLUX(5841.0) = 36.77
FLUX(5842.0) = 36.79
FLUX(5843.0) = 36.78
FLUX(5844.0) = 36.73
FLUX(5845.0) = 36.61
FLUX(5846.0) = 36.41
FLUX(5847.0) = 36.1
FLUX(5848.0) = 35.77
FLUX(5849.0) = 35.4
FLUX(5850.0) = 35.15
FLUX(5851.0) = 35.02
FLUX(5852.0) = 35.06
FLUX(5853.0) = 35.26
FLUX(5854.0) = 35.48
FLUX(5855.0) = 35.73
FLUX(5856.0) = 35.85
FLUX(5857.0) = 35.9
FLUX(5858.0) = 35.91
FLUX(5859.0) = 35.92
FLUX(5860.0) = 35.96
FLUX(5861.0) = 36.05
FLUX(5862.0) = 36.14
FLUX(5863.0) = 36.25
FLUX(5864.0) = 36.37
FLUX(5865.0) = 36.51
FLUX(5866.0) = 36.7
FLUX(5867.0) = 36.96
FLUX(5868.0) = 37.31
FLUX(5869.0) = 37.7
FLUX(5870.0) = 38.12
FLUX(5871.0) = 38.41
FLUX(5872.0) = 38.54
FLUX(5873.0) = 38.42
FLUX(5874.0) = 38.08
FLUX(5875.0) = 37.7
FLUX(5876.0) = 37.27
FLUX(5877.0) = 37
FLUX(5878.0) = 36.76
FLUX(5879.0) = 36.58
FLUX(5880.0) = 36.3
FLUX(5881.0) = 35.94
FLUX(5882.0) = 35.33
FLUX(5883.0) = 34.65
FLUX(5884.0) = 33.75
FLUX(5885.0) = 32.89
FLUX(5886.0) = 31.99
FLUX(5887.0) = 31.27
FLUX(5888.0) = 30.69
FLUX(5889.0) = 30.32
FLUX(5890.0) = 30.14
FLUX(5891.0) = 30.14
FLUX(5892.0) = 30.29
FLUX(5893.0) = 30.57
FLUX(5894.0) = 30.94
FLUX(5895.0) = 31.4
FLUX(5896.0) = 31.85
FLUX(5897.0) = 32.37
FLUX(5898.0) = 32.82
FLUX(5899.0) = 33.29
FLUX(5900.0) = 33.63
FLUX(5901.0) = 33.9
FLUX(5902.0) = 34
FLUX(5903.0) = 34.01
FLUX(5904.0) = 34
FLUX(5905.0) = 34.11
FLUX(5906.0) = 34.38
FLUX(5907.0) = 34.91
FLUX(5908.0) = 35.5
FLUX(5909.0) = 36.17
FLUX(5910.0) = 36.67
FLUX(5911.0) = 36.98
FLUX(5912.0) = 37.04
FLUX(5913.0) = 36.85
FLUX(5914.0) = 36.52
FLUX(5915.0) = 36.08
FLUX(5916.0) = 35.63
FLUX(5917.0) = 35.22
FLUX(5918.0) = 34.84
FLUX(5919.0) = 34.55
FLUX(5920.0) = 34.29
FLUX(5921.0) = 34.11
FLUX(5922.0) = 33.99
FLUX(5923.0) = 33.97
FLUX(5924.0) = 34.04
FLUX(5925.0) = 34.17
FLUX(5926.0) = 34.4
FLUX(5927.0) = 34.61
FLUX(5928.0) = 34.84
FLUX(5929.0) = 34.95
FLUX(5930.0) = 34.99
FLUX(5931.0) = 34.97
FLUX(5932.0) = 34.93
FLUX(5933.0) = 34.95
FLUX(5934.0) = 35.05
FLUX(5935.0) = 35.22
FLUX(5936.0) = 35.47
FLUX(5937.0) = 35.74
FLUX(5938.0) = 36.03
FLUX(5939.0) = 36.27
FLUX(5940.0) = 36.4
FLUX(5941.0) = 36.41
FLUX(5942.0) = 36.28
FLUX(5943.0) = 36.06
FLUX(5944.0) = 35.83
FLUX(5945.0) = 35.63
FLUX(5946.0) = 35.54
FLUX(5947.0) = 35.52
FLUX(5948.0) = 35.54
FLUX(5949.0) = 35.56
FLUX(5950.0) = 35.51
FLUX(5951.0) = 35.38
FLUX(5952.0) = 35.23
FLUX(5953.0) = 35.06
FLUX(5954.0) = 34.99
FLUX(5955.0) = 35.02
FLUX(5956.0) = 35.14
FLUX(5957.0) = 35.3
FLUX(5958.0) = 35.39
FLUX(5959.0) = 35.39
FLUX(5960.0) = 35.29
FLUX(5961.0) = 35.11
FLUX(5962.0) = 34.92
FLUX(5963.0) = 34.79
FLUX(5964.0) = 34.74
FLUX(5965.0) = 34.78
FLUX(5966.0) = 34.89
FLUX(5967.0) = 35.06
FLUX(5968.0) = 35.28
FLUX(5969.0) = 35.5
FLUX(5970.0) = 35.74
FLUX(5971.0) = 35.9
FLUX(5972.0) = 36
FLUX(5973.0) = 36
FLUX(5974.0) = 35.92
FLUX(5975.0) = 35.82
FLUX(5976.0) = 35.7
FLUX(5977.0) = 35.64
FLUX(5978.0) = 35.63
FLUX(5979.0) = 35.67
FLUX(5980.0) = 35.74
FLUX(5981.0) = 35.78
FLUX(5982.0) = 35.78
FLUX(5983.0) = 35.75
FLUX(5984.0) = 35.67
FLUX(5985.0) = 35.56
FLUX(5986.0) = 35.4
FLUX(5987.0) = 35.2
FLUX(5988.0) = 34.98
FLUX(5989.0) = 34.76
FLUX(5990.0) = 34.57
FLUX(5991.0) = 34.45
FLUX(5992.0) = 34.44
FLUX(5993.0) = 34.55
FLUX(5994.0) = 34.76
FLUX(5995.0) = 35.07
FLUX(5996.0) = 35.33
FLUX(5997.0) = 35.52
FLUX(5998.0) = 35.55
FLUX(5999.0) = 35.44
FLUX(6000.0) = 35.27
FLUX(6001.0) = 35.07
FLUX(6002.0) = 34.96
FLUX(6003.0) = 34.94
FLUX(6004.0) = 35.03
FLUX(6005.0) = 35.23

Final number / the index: 1.9 Ang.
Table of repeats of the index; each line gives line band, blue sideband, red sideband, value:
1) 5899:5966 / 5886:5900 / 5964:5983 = -3.6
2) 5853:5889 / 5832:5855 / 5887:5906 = -1.9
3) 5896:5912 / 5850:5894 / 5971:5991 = 0.4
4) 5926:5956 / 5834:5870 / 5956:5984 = 0.2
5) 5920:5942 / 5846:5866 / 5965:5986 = 0.4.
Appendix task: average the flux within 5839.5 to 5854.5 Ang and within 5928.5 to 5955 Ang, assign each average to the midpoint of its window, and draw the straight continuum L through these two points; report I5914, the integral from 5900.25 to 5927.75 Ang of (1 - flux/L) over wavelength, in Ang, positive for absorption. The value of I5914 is 0.5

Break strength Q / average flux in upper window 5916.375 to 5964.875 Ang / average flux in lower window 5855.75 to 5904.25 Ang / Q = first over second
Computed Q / 1.0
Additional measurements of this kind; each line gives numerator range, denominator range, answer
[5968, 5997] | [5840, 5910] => 1.01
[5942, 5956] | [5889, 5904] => 1.10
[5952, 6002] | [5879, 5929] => 1.04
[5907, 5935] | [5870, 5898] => 1.03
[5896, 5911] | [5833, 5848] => 0.93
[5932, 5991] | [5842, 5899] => 1.01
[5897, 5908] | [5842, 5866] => 0.94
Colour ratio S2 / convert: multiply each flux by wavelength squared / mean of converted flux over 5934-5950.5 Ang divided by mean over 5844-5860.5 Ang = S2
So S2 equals 1.0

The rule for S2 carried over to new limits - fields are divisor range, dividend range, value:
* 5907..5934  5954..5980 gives 1.02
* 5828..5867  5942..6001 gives 1.02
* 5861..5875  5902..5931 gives 0.95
